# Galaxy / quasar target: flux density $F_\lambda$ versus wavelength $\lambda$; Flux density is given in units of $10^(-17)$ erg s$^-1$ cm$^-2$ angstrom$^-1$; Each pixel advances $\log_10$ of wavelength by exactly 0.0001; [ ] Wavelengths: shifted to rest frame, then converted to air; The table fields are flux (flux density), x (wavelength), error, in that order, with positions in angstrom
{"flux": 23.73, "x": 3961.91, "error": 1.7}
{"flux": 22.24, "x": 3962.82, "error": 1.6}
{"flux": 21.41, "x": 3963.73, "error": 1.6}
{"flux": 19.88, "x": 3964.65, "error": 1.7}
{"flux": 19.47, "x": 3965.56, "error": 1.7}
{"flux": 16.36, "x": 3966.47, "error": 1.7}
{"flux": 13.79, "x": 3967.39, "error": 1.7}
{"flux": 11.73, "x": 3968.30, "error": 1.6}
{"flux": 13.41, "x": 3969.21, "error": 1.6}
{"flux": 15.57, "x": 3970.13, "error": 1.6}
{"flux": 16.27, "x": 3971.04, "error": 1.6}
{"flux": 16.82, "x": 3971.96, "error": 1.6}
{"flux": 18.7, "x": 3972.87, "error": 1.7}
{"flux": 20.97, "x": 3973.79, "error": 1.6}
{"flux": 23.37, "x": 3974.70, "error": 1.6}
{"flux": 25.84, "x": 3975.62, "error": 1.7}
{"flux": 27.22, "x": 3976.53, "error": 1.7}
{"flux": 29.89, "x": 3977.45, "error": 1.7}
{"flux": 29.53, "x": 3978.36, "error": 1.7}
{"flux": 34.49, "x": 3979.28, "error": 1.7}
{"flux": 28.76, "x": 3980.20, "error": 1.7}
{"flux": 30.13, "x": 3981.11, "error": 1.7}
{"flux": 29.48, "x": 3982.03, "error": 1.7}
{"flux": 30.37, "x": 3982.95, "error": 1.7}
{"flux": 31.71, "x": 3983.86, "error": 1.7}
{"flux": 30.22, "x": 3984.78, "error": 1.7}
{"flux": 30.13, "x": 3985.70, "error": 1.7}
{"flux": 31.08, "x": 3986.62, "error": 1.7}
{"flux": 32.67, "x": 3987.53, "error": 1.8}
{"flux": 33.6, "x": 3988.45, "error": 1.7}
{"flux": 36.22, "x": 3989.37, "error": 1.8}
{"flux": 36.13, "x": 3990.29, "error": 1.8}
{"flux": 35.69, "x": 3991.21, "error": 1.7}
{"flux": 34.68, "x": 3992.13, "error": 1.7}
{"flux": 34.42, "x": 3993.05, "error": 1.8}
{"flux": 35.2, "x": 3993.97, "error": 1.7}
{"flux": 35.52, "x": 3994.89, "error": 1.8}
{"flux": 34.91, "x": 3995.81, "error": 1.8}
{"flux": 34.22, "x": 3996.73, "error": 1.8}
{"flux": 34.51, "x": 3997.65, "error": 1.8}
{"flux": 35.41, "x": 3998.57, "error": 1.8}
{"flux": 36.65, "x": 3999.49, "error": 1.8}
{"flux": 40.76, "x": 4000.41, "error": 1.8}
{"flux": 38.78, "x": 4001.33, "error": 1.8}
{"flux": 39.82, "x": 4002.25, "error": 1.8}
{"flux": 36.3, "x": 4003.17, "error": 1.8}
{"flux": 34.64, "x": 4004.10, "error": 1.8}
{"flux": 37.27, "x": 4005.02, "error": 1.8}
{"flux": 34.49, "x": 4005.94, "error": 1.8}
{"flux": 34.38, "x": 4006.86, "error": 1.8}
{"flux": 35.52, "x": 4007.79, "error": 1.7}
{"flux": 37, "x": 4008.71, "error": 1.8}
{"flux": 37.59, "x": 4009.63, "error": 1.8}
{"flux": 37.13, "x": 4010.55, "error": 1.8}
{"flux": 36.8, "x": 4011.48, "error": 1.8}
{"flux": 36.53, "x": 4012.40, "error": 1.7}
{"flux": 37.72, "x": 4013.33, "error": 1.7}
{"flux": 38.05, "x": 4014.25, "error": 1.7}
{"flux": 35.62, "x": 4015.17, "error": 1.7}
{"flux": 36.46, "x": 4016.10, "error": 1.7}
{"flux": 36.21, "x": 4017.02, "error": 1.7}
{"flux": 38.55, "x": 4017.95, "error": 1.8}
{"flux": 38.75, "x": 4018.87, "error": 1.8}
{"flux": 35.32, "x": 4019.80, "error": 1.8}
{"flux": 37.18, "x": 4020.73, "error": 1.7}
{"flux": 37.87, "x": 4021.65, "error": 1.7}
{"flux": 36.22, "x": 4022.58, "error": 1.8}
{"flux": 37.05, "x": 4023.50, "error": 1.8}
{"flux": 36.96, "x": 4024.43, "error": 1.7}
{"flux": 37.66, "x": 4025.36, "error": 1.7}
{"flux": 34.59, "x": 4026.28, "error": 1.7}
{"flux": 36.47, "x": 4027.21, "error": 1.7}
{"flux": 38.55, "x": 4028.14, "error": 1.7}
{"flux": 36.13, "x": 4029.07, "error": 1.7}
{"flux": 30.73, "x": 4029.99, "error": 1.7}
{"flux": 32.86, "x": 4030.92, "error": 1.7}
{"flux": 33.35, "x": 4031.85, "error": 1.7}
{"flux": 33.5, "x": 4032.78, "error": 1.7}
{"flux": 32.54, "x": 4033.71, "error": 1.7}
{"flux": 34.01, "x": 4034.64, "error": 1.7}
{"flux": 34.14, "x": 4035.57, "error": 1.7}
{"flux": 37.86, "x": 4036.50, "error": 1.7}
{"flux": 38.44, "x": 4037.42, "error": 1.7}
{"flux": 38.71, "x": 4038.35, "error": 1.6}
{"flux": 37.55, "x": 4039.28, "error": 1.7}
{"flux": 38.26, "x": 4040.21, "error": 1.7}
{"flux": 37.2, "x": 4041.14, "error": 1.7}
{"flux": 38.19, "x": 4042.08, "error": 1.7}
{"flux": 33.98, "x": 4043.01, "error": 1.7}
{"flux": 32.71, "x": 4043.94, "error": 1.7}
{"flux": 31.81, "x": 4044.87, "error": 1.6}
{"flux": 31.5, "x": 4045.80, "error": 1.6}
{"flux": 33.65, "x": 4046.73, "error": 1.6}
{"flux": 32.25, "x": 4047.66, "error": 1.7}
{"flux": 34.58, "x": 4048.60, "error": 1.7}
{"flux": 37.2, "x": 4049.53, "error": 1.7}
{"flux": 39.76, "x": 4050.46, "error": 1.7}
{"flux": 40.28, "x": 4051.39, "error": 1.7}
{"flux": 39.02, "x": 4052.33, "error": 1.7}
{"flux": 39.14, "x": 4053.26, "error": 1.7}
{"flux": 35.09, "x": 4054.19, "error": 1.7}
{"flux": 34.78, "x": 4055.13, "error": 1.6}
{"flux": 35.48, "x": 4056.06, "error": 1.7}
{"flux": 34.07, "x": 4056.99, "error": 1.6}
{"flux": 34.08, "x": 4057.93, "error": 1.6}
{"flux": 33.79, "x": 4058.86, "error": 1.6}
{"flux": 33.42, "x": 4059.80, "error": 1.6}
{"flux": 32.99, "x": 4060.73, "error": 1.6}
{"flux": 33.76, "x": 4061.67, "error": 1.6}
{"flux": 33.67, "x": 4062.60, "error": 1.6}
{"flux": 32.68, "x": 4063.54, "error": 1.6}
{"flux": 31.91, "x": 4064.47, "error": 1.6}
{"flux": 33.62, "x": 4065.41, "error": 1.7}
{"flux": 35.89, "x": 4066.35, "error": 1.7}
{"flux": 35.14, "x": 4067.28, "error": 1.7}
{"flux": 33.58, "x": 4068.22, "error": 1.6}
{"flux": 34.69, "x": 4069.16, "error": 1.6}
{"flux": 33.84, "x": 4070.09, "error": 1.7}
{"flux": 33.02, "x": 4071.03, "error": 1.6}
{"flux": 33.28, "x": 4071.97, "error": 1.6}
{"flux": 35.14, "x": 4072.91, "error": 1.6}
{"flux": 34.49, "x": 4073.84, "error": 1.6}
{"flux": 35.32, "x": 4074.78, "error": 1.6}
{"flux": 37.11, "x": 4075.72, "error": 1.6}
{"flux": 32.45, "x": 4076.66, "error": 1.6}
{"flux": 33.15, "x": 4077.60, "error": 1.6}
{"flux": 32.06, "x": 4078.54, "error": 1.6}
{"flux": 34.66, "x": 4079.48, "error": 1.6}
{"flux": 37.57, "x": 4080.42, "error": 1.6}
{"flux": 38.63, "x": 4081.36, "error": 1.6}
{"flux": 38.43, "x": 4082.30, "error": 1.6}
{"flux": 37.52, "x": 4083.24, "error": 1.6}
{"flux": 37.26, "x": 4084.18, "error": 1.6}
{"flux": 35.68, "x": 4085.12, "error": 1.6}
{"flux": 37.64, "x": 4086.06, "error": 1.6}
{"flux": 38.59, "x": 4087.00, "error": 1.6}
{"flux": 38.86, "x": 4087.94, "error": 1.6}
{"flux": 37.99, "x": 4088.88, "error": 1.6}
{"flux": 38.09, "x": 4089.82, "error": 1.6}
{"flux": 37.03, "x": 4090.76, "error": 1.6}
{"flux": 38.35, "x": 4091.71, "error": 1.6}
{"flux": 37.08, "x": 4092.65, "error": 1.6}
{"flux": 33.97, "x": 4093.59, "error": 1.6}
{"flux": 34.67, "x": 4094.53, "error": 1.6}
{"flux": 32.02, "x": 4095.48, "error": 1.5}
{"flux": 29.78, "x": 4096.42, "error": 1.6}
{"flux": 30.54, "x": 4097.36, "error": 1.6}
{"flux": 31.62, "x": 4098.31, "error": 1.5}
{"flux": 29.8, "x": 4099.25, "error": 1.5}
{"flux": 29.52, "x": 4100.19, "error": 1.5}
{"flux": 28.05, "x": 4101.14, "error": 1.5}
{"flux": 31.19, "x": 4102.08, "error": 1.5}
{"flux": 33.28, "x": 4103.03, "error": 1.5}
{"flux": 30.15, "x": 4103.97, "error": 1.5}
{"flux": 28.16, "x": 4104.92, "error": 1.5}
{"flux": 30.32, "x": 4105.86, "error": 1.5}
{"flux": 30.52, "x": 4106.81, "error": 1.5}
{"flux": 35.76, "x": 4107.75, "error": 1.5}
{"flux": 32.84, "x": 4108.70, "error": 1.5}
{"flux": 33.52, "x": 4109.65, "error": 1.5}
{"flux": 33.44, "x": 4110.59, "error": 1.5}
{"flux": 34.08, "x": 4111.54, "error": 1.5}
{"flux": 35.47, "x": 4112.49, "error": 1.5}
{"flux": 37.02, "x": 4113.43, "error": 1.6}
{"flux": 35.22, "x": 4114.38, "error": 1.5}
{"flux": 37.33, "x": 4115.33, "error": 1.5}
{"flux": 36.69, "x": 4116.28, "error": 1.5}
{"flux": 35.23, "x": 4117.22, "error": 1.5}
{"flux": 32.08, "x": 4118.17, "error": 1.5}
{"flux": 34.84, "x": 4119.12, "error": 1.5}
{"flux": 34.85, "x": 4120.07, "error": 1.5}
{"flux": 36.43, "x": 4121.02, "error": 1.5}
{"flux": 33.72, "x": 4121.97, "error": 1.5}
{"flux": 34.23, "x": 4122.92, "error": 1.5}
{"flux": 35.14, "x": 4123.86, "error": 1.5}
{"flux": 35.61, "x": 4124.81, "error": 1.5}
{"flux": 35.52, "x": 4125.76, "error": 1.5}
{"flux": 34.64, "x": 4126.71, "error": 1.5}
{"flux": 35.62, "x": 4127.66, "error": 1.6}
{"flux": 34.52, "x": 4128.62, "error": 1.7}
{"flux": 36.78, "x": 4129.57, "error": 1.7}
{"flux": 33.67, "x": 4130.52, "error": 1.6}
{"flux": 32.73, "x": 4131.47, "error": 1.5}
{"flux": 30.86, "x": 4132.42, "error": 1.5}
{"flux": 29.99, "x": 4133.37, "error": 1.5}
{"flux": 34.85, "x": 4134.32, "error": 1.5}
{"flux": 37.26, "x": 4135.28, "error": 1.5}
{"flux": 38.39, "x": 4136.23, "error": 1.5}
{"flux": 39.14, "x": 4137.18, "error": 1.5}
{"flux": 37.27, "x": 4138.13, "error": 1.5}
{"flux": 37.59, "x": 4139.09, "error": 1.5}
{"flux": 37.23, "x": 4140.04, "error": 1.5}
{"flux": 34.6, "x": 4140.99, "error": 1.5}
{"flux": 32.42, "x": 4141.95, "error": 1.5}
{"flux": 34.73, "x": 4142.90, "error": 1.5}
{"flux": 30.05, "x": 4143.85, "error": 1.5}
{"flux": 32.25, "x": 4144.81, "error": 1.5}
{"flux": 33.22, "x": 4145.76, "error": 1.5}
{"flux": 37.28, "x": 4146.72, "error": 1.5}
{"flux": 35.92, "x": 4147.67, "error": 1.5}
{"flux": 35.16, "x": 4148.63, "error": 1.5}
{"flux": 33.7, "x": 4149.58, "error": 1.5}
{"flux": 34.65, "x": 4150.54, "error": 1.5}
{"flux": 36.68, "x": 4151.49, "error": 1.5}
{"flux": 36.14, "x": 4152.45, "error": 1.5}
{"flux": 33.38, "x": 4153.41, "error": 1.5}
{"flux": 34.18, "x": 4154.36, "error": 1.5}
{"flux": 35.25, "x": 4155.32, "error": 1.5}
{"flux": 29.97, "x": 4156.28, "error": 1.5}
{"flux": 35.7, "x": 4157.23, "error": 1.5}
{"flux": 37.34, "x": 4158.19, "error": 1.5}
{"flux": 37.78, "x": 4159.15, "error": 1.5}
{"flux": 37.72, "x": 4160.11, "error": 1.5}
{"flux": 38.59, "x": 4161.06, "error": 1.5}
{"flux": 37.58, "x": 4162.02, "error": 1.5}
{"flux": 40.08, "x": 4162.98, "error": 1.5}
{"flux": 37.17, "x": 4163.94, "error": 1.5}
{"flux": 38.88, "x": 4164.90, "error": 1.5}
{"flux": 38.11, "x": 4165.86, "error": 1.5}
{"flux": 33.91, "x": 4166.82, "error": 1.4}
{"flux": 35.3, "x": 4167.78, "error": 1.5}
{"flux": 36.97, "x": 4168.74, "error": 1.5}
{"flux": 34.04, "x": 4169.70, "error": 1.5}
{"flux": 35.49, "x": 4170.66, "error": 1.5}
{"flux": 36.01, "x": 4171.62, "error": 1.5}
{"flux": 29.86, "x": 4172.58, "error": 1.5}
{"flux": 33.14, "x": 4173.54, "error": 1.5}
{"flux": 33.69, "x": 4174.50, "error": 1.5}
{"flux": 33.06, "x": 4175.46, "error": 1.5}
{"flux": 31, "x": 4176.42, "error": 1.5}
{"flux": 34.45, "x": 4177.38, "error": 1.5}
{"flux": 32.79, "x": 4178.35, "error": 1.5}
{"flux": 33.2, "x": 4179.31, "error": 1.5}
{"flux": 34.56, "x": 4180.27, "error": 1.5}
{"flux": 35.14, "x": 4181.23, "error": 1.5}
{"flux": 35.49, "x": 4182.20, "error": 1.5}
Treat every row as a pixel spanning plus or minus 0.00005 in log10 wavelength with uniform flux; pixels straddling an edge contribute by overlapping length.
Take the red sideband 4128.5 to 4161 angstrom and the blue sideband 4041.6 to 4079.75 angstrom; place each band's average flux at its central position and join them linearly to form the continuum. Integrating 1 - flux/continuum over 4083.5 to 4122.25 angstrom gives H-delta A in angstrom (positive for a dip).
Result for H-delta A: 0.7 angstrom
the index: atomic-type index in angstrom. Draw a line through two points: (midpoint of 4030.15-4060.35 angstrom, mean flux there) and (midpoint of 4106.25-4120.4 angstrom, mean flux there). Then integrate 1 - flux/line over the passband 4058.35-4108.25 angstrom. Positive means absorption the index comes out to 1.2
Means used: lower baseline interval 35.4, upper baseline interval 34.6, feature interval 34.1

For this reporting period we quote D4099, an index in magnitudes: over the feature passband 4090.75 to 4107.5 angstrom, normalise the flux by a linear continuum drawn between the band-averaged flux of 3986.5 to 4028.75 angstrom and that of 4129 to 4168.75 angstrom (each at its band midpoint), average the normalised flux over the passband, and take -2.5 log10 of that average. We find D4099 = 0.12 mag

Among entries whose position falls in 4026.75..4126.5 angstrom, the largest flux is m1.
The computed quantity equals 40.28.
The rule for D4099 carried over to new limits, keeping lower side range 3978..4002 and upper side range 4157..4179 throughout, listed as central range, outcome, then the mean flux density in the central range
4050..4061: -0.05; 36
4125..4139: 0.00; 35.1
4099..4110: 0.13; 31.1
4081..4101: -0.01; 35.2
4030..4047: -0.02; 34.9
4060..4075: 0.02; 33.9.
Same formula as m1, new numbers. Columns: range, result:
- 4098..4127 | 37.33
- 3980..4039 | 40.76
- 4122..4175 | 40.08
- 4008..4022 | 38.75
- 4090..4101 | 38.35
